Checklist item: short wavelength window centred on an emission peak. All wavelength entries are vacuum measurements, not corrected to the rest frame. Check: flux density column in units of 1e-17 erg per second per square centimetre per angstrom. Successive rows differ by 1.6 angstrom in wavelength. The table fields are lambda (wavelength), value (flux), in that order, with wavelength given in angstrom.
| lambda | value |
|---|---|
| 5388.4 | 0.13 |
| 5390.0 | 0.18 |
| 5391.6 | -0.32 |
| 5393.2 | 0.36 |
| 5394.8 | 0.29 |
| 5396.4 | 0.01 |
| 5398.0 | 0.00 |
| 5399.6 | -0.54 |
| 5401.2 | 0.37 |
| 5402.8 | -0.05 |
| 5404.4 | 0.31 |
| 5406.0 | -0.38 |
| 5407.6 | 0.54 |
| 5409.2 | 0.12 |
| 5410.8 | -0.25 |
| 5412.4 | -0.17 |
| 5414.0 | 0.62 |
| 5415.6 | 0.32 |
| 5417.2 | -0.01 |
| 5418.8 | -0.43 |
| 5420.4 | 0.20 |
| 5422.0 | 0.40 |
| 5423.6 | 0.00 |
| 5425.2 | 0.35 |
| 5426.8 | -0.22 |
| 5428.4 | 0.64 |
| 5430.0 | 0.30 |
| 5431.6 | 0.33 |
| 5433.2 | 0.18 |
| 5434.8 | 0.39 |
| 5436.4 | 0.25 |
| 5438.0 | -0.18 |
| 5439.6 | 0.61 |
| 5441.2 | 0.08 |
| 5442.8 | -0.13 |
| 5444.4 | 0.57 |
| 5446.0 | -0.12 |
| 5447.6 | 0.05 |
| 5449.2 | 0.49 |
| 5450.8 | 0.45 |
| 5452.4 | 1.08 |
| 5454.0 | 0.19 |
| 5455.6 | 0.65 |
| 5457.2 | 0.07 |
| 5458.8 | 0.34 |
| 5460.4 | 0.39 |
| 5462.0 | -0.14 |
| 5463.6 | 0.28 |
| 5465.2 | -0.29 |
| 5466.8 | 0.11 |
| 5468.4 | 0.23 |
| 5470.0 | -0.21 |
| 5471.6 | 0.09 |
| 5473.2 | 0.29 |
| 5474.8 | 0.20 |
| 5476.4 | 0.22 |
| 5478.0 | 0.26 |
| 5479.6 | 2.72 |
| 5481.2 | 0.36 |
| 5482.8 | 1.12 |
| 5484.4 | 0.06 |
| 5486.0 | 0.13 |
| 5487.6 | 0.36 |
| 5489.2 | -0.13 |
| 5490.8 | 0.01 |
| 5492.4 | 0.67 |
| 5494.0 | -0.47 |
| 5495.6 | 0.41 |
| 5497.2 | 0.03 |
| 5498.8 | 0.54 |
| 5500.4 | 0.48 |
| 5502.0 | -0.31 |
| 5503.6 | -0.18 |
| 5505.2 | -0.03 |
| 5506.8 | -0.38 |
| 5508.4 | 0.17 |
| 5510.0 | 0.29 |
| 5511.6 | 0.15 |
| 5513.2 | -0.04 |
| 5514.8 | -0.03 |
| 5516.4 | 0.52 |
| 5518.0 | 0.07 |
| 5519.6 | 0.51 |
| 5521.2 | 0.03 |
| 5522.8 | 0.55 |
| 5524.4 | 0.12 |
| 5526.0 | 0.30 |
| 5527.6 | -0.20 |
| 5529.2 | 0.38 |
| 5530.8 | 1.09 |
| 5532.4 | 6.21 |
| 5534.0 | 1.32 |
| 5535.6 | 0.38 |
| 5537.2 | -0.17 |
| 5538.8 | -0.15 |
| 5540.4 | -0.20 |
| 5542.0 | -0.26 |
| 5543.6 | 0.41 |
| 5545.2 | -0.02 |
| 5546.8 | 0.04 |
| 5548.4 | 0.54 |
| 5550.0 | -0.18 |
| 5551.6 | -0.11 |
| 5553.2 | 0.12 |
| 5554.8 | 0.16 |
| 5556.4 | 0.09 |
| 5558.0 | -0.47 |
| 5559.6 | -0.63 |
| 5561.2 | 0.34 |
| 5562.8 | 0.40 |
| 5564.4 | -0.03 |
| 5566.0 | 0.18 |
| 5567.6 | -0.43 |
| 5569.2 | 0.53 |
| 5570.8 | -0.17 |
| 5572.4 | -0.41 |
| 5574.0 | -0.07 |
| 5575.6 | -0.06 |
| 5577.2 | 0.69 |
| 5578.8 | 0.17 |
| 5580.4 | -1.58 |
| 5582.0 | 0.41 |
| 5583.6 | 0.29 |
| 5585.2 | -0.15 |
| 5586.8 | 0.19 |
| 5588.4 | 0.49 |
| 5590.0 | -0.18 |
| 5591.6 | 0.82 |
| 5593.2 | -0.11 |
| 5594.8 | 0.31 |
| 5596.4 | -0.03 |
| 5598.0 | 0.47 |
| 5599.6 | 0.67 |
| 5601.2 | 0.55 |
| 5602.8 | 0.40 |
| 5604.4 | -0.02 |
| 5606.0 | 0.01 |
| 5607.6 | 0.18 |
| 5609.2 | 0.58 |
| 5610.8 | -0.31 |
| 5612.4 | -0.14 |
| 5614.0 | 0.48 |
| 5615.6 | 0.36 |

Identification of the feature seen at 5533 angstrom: [O III] 5007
